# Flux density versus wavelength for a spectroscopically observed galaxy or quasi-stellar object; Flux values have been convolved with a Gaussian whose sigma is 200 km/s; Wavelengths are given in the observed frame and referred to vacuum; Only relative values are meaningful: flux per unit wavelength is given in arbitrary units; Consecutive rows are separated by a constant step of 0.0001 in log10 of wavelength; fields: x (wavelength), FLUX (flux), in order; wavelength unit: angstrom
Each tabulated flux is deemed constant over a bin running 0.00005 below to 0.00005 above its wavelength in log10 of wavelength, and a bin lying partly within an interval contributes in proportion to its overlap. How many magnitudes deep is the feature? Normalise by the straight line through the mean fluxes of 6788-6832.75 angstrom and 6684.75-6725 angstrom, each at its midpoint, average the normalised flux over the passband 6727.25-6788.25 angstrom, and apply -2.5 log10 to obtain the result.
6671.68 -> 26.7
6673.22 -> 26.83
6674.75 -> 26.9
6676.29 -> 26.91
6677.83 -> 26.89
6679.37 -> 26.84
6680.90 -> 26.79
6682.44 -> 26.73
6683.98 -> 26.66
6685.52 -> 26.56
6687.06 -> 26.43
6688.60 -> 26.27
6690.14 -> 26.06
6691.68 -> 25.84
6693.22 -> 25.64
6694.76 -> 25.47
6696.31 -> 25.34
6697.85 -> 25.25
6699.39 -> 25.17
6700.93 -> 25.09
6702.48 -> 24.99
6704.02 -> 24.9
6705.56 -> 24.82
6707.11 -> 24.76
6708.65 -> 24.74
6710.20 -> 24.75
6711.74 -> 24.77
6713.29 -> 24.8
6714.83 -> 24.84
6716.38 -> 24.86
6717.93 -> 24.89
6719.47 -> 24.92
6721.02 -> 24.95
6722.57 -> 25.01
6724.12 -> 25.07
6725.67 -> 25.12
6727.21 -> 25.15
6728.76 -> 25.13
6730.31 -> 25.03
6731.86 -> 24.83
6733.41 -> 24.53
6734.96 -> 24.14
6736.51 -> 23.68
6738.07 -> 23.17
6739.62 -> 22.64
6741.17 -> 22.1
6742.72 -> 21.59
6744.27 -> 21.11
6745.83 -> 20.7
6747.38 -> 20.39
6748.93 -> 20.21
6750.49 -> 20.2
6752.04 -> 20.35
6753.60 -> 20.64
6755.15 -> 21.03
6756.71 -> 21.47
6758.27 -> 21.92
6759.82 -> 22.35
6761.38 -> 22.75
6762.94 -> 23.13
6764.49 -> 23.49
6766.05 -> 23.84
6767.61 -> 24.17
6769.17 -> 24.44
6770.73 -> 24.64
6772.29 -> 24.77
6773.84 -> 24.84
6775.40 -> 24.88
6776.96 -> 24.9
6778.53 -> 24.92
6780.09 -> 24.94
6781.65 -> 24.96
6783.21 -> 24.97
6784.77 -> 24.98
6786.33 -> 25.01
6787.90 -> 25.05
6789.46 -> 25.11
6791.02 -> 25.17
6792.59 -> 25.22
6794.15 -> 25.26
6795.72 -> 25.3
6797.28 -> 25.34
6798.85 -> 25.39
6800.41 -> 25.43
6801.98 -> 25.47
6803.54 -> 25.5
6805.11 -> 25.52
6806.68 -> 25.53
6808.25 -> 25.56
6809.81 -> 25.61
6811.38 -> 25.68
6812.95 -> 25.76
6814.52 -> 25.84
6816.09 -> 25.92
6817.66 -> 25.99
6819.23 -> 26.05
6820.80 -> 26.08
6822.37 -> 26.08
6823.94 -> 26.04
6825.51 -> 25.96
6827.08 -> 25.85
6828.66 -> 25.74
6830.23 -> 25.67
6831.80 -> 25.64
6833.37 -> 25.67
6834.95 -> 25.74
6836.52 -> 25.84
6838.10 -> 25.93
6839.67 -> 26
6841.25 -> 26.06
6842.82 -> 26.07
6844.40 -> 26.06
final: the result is 0.10 mag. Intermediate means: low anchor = 25.2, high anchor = 25.6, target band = 23.3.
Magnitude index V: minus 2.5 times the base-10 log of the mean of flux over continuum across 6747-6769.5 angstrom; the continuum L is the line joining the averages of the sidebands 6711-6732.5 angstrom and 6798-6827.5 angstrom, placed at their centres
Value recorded 0.15 mag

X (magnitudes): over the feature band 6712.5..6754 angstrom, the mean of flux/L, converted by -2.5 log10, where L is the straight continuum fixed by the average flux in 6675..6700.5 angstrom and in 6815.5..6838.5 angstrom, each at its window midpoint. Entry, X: 0.12 mag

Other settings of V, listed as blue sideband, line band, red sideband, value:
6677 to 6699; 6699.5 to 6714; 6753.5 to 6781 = 0.03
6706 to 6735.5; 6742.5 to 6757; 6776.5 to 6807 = 0.20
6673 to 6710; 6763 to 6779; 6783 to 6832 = 0.05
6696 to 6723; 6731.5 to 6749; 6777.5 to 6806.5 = 0.12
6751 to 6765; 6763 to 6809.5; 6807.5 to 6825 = -0.05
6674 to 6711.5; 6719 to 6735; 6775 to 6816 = 0.03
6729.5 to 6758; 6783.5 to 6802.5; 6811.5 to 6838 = -0.04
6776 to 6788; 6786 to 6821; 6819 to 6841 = -0.01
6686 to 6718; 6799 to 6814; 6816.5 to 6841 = 0.01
